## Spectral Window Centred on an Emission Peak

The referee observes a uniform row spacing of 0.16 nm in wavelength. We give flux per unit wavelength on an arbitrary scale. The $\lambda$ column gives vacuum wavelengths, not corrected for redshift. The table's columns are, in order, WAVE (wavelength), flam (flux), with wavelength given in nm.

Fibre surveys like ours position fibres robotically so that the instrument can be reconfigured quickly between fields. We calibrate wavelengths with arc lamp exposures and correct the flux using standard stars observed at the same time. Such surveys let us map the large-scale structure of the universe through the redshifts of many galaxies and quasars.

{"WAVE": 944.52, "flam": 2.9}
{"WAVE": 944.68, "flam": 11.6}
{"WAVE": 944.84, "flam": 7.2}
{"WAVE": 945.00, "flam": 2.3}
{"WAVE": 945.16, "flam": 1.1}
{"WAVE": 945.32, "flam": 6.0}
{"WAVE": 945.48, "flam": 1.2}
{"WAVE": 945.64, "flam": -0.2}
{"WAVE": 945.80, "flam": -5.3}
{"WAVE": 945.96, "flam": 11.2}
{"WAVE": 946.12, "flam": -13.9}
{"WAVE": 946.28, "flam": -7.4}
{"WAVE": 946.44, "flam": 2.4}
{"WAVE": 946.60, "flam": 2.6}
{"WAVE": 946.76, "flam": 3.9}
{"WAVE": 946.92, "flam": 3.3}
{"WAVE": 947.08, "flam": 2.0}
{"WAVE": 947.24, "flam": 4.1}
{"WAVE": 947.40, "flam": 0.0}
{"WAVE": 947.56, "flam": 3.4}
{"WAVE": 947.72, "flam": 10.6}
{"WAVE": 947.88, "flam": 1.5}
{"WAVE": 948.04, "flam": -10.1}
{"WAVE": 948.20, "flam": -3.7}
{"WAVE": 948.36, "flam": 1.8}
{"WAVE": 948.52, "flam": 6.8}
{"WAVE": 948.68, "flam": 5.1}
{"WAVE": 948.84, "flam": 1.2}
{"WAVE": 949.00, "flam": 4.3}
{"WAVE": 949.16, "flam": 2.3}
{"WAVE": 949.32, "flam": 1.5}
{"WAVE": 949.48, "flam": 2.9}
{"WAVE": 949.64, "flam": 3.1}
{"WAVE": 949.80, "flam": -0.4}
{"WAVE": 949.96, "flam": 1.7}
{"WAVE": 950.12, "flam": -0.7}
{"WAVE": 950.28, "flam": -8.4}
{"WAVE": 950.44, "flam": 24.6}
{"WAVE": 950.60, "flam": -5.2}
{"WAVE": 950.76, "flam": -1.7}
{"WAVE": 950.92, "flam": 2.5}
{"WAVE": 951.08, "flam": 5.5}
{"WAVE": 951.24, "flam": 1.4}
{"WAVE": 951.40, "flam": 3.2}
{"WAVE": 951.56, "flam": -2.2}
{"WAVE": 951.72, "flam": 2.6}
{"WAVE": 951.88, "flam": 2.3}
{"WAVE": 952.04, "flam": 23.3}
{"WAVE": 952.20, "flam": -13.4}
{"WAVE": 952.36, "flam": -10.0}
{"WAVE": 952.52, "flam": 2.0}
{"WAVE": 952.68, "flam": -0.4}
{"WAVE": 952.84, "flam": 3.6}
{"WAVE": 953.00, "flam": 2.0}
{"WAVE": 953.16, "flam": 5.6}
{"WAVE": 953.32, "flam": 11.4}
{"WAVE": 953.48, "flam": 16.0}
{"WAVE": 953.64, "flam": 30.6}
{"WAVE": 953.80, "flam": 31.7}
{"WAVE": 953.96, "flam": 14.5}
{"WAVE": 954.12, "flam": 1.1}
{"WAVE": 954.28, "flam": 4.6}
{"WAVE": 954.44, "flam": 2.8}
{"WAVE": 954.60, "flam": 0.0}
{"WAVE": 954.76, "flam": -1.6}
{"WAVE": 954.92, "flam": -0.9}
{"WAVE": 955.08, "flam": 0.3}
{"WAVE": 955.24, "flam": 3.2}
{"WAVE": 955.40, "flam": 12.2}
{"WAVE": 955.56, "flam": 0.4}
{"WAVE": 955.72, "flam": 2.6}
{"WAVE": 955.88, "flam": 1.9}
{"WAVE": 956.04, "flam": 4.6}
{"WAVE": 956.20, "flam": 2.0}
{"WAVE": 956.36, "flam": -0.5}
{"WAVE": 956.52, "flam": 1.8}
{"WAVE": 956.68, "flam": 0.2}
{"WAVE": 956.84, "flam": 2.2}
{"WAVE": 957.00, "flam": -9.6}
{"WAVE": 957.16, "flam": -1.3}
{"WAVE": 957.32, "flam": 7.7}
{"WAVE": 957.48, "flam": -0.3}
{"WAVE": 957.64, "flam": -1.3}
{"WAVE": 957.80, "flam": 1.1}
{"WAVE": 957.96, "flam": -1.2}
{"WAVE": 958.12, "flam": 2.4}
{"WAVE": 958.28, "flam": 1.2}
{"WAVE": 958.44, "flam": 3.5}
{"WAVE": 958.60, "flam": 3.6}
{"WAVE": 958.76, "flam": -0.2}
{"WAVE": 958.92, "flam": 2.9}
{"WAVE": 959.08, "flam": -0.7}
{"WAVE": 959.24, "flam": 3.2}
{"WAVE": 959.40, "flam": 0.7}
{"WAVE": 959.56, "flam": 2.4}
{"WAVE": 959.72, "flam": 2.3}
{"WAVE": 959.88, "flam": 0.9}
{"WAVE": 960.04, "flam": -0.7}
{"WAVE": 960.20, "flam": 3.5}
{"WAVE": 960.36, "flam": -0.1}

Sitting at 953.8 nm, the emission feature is [O III] 5007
